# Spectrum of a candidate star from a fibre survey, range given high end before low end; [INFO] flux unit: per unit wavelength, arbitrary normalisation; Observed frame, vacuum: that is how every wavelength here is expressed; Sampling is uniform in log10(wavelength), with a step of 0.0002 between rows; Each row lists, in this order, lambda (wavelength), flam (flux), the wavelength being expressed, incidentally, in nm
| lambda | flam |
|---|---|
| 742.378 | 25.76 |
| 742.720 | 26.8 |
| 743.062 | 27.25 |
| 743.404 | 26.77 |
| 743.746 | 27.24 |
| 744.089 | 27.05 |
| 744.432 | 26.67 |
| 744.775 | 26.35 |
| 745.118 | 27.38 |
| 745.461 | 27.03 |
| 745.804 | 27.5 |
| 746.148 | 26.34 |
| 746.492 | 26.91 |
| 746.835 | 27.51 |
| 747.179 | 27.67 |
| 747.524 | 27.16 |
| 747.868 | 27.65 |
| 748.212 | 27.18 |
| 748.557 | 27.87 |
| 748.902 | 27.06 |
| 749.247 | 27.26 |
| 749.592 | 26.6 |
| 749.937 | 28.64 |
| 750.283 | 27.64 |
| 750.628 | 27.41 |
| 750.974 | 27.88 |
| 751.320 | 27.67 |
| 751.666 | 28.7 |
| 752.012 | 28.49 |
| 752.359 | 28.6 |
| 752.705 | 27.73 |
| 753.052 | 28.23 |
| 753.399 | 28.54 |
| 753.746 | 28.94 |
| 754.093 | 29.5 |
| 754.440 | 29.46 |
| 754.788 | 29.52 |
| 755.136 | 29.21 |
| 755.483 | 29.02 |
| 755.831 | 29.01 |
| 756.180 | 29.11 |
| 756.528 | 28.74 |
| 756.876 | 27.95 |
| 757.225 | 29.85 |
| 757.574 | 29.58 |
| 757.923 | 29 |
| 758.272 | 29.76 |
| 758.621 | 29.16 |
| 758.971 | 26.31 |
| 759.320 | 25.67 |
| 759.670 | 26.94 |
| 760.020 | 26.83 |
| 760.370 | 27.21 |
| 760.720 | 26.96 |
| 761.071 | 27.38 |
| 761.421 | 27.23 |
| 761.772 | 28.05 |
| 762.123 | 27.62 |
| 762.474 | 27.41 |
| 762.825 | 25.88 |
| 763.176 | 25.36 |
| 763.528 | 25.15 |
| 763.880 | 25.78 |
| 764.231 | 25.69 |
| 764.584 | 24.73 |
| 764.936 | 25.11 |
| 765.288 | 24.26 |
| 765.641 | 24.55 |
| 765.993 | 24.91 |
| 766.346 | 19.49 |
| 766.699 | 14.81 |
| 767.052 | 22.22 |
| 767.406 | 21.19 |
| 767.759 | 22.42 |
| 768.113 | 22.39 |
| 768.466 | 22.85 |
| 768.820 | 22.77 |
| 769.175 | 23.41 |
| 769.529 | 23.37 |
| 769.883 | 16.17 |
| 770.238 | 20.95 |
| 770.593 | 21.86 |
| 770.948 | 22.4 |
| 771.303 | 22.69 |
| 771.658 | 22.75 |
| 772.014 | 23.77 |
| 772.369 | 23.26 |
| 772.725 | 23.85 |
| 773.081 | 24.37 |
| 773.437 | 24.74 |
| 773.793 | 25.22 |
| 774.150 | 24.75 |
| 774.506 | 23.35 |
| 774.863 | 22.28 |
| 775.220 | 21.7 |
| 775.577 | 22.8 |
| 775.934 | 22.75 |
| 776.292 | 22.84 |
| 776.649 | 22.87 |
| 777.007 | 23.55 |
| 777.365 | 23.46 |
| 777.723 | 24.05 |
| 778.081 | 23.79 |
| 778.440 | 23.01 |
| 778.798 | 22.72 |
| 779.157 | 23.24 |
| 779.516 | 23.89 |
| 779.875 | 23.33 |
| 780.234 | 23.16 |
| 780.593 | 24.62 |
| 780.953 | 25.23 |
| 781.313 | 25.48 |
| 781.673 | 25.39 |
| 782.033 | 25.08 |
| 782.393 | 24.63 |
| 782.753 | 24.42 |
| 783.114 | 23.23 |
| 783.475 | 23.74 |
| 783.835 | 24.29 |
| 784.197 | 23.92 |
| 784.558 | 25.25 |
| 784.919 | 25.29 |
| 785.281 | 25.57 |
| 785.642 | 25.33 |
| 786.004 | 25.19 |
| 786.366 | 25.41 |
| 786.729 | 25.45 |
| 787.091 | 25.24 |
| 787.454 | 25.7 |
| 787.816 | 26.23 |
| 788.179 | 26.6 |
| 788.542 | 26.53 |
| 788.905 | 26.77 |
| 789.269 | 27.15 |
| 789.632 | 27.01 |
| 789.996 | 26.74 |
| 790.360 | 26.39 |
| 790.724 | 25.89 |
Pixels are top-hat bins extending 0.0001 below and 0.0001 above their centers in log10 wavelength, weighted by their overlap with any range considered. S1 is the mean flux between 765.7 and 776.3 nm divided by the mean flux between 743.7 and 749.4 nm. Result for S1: 0.8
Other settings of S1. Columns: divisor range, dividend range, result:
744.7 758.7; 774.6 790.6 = 0.87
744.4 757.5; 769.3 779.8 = 0.82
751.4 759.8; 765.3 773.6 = 0.78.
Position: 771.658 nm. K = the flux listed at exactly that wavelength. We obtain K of 22.75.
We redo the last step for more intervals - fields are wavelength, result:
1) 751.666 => 28.7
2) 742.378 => 25.76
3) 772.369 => 23.26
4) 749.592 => 26.6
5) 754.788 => 29.52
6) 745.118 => 27.38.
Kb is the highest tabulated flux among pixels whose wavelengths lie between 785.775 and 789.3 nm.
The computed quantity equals 27.15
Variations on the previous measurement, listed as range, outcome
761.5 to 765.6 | 28.05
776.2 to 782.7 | 25.48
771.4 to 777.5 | 25.22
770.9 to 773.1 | 24.37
